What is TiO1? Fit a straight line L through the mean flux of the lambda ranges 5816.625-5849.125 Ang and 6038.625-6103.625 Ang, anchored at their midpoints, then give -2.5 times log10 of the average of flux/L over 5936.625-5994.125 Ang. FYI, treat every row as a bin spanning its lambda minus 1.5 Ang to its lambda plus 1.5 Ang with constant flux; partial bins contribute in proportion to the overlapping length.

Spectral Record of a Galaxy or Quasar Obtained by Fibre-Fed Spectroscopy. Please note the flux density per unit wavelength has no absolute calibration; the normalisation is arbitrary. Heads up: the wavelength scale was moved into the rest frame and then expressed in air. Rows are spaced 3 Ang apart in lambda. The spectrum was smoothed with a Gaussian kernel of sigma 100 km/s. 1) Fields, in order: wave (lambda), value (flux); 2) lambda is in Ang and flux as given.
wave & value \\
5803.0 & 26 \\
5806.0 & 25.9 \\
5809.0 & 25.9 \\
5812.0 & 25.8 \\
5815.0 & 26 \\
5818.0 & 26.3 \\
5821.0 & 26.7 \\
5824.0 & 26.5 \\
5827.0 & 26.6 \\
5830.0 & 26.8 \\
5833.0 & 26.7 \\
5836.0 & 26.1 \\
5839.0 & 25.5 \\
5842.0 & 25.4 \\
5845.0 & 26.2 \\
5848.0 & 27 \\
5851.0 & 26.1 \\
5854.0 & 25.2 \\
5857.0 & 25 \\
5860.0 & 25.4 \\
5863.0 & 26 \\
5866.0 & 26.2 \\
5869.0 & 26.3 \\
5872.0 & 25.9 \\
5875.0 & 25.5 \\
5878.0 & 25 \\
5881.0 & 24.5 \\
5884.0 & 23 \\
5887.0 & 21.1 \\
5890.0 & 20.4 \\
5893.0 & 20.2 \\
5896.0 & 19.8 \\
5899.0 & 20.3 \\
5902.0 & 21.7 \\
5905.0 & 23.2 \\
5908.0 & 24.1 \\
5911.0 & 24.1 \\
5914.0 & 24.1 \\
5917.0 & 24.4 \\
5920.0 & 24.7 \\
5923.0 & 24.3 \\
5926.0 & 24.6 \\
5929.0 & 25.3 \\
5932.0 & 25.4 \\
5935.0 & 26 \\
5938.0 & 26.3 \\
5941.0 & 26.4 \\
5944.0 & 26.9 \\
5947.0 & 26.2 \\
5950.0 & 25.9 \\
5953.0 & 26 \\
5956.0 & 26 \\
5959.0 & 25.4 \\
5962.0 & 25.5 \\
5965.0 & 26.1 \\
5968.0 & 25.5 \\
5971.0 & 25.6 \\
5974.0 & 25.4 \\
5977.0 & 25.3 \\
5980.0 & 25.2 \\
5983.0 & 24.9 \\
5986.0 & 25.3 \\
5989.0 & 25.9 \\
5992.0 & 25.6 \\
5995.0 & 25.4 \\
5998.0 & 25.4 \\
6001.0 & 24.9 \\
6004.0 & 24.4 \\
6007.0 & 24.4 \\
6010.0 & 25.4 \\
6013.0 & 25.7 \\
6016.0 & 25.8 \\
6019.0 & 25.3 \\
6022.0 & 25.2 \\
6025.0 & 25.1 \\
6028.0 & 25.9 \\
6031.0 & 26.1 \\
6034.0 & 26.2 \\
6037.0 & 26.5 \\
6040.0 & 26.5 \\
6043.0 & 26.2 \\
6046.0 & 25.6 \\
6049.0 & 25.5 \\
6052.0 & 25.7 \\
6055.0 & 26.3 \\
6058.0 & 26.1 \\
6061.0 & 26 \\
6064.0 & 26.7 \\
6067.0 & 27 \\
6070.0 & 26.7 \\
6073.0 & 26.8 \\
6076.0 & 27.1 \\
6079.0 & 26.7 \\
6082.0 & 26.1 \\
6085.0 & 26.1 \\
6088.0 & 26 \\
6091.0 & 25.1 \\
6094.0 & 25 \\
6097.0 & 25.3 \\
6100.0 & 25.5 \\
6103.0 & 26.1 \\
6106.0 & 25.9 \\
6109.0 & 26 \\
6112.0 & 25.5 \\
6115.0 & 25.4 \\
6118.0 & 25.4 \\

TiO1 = 0.02 mag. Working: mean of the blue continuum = 26.3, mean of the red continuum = 26.1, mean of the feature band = 25.8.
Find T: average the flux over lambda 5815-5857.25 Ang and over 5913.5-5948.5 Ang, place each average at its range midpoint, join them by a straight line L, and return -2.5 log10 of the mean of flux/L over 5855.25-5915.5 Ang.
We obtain 0.097 mag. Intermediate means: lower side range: 26.2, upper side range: 25.4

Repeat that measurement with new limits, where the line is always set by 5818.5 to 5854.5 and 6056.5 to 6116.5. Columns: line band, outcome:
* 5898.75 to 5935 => 0.09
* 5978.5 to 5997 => 0.03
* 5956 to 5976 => 0.02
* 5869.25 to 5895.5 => 0.13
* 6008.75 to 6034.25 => 0.02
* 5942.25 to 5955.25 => 0.00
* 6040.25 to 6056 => 0.01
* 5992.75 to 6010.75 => 0.05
